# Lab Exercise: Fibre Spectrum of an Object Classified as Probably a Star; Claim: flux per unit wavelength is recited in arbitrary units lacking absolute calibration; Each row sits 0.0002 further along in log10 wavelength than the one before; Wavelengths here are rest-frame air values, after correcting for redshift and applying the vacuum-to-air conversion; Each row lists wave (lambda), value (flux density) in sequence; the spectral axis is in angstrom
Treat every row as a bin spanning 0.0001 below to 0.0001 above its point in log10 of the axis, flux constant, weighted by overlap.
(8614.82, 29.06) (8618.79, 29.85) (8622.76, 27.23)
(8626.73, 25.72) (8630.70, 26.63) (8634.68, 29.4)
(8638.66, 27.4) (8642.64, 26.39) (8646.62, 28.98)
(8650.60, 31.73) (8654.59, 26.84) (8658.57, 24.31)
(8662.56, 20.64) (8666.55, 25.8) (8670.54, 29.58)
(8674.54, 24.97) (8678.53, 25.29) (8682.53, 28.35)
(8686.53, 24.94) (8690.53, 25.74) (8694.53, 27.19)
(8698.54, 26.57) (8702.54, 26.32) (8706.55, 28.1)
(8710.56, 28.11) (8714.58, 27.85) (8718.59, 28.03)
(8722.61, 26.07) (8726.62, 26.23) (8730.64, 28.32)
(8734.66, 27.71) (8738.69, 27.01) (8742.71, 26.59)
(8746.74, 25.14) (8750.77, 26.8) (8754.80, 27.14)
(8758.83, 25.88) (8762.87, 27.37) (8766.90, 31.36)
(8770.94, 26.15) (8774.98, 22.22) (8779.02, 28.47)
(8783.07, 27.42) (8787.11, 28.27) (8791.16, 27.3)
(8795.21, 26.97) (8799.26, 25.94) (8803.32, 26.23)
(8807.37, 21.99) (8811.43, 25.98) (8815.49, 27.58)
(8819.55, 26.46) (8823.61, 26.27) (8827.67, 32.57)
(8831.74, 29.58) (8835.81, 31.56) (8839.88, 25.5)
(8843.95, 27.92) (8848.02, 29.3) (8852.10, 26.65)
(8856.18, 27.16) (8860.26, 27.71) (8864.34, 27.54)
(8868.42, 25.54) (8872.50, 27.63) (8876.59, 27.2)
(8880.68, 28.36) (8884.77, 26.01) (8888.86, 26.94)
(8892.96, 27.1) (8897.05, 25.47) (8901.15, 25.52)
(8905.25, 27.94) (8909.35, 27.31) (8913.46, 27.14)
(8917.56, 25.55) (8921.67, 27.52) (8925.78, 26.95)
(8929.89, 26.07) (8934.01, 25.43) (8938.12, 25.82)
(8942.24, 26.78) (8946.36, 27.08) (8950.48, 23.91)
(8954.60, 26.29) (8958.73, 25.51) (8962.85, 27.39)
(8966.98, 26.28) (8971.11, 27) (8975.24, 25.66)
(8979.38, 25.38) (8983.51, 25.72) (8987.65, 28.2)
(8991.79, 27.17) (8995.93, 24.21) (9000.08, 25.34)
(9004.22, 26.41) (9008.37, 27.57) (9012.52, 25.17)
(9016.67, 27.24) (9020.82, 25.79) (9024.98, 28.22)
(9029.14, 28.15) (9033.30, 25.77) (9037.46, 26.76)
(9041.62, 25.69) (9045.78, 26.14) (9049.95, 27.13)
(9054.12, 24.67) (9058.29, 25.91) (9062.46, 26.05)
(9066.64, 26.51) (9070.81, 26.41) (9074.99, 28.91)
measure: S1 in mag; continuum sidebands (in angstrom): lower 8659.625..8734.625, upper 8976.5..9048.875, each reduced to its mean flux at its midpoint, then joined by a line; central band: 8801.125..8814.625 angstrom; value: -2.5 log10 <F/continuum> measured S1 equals 0.06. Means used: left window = 26.6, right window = 26.4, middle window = 25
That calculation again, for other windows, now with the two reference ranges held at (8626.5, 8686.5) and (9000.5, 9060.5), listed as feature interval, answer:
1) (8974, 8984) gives 0.039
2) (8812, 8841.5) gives -0.071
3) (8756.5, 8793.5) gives -0.020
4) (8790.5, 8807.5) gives 0.028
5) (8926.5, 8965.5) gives 0.019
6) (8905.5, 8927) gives -0.018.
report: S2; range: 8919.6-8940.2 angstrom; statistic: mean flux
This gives 26.3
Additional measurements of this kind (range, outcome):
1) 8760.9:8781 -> 27.1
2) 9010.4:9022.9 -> 26.1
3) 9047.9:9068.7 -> 26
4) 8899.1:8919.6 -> 26.7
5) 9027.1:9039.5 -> 26.9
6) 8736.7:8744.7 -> 26.8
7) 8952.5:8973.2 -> 26.5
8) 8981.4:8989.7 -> 27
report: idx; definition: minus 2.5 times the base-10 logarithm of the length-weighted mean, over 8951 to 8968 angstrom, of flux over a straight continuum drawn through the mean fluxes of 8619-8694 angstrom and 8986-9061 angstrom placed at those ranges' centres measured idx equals 0.01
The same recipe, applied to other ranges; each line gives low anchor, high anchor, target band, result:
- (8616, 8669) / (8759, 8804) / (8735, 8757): 0.02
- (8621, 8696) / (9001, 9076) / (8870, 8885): -0.03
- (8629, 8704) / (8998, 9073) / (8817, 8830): -0.07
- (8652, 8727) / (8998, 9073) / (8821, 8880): -0.06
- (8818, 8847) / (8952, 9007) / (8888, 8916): 0.03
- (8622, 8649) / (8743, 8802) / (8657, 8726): 0.03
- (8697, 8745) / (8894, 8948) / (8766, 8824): 0.02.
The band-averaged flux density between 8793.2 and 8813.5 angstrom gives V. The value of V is 25.4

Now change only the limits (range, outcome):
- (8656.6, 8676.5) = 25.1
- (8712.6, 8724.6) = 27.3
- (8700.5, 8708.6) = 27.2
